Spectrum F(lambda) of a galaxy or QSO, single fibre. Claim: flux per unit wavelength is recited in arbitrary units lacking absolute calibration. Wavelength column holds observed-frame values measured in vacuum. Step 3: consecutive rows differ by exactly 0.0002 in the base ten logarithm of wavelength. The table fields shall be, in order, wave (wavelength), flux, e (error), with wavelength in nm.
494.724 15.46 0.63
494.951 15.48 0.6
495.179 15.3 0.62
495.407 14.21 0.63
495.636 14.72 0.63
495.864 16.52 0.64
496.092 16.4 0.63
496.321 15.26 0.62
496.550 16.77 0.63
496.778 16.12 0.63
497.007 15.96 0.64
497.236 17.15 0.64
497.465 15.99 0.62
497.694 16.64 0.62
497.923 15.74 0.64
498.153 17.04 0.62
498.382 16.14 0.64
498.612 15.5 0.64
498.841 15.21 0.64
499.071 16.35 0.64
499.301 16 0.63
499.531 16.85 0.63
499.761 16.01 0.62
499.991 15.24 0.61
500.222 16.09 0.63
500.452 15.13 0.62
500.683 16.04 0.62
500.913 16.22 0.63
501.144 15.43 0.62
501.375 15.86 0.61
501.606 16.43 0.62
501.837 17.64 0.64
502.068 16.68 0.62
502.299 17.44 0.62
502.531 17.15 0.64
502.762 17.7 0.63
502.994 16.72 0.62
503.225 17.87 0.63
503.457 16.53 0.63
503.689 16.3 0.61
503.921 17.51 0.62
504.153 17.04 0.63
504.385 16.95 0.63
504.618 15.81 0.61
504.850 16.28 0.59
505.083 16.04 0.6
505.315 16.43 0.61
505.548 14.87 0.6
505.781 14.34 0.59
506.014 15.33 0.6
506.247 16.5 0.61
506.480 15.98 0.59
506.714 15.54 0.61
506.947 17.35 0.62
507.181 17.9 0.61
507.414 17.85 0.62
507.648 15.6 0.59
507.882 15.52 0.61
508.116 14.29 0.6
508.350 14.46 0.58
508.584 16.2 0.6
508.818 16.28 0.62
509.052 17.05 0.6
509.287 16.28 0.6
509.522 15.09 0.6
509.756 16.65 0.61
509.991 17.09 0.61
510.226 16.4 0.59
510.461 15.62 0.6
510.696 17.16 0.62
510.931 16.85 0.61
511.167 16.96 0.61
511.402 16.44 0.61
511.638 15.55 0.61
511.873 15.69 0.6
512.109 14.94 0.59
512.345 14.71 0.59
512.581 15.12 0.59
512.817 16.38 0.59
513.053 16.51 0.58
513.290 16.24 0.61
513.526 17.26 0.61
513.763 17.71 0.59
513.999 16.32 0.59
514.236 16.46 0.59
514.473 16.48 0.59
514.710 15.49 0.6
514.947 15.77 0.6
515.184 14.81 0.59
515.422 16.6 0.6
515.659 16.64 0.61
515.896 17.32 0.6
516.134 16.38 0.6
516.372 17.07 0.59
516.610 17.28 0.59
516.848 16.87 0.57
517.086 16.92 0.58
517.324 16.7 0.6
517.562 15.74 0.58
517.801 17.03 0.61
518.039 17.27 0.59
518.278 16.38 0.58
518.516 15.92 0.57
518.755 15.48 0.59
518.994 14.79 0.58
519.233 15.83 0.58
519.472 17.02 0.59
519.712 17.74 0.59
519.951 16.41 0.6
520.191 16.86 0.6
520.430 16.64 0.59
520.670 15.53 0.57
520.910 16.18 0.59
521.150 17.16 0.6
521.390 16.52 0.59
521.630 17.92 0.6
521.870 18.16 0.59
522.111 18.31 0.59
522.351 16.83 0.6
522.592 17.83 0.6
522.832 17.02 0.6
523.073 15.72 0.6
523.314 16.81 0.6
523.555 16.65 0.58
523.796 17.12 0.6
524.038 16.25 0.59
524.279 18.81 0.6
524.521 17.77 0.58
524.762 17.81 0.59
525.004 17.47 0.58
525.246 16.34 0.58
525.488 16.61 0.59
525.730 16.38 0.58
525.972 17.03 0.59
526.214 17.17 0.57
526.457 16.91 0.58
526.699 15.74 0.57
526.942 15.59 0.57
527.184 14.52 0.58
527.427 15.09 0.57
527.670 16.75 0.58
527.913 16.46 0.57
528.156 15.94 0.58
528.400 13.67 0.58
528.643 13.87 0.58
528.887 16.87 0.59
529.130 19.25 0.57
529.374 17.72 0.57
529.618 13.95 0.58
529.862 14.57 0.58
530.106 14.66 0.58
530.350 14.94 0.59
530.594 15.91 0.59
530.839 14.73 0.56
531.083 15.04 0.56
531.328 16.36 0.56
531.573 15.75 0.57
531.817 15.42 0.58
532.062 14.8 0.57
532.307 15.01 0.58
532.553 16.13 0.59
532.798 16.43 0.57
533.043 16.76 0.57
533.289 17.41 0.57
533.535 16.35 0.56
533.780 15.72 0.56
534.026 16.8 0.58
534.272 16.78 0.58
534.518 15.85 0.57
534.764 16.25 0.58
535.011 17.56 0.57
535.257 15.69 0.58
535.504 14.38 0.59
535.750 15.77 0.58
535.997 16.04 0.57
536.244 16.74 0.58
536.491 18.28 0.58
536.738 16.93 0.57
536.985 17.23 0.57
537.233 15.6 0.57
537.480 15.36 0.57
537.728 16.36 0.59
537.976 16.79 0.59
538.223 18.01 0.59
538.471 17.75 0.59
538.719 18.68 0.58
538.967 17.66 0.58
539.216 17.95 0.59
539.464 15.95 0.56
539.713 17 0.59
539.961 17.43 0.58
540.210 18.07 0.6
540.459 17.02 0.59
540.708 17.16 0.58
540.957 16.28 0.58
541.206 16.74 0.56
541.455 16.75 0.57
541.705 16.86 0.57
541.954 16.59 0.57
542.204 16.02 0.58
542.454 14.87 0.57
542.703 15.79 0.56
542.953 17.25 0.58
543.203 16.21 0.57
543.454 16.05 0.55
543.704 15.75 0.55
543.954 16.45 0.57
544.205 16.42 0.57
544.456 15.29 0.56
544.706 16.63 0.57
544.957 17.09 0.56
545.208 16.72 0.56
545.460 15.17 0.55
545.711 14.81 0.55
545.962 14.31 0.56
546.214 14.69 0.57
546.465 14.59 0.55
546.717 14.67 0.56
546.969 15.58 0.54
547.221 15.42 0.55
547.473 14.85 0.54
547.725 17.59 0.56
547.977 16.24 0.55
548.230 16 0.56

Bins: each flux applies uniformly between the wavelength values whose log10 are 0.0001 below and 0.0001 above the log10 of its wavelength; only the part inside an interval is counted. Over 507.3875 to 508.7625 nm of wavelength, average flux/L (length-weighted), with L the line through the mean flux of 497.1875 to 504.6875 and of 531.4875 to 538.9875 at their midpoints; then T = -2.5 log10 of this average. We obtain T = 0.06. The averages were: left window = 16.4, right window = 16.5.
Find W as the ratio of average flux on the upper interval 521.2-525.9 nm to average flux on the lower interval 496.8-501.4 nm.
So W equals 1.07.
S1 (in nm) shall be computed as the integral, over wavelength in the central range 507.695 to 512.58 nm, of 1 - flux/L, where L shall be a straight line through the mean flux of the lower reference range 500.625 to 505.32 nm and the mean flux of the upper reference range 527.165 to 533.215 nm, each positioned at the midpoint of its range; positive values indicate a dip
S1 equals 0.14 nm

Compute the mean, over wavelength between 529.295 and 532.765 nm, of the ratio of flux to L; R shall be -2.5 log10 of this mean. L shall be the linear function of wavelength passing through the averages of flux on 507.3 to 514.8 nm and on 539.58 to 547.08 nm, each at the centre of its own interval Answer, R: 0.05 mag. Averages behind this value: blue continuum 16.1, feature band 15.4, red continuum 16.1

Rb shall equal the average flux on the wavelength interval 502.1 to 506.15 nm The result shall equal 16.5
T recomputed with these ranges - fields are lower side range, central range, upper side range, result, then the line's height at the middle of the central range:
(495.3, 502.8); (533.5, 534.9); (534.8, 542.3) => 0.029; 16.7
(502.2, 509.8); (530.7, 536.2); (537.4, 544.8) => 0.044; 16.6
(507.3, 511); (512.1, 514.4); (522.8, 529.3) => 0.000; 16.2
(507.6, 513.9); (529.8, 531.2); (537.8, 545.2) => 0.105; 16.5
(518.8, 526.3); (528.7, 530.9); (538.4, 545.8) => 0.066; 16.8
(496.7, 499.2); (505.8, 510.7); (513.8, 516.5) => 0.009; 16.3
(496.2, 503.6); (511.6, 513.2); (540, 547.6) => 0.046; 16.2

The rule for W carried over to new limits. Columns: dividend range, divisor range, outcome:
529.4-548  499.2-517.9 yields 0.99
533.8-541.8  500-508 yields 1.02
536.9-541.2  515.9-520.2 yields 1.03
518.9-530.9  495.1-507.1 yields 1.01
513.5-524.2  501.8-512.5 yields 1.02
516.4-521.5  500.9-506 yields 1.00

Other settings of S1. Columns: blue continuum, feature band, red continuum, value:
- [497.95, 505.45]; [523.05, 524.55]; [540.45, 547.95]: -0.08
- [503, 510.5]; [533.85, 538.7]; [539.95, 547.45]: -0.15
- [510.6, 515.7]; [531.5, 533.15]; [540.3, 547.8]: 0.03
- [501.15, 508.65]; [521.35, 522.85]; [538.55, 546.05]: -0.11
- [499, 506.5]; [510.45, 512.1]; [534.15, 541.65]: 0.02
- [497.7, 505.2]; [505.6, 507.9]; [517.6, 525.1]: 0.05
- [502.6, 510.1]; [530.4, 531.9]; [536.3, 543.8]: 0.11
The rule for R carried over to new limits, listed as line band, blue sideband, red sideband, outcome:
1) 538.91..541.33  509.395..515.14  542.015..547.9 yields -0.08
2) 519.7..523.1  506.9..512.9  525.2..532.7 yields -0.07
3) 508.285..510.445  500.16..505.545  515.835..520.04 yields 0.02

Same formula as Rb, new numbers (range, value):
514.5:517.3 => 16.5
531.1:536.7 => 16.2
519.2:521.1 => 16.6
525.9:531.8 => 15.8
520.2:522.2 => 17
